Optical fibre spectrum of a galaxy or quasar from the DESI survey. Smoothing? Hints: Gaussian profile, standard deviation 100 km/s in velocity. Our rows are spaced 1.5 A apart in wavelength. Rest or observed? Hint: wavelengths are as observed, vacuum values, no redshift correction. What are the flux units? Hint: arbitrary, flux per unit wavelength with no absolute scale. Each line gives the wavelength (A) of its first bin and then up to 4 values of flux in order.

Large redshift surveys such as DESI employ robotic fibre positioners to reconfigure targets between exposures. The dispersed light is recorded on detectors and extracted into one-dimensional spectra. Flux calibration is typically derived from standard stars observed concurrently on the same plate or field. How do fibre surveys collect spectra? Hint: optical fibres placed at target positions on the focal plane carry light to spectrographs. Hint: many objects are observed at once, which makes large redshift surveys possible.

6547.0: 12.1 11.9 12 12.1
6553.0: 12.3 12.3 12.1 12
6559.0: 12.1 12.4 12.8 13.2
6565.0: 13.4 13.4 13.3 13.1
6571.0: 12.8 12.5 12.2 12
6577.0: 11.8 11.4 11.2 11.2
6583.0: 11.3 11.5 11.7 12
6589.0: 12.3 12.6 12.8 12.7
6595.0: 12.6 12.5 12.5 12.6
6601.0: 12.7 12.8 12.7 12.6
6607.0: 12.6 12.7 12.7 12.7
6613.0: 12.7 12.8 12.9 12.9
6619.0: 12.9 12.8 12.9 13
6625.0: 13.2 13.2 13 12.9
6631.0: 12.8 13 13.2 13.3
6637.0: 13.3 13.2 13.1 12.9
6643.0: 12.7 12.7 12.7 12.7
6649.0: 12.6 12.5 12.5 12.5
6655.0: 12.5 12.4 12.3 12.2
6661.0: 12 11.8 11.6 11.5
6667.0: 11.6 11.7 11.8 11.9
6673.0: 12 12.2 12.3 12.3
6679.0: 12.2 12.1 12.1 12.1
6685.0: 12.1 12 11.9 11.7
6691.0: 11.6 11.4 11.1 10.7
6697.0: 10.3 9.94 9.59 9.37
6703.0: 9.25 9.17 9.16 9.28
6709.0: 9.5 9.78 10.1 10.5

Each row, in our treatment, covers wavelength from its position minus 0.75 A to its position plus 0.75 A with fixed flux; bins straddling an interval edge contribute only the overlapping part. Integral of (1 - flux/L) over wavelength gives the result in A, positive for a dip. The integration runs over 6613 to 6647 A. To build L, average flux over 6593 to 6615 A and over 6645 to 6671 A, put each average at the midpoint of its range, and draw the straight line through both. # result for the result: -1.5 A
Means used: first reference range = 12.7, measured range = 13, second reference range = 12.2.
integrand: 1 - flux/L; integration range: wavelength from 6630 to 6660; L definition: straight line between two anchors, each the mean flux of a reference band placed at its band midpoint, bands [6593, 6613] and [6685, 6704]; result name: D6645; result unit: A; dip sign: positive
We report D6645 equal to -2.5 A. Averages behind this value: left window 12.6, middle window 12.8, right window 10.8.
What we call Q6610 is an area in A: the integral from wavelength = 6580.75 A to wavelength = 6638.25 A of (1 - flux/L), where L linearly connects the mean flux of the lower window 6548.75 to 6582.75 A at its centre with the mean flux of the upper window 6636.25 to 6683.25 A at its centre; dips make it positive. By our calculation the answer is -1.5 A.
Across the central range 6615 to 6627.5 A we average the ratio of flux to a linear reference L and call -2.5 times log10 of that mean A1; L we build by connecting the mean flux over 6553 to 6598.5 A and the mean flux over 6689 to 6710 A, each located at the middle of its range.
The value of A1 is -0.130 mag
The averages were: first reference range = 12.3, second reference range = 10.1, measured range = 13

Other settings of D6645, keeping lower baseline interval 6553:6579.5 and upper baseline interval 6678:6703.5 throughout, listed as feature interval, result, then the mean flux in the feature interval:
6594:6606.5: -0.5 A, 12.6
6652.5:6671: -0.8 A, 12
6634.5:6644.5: -1.1 A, 13.1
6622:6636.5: -1.5 A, 13.1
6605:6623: -1.2 A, 12.8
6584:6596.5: -0.1 A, 12.3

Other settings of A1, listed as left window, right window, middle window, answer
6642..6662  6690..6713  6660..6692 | -0.061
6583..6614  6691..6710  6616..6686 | -0.122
